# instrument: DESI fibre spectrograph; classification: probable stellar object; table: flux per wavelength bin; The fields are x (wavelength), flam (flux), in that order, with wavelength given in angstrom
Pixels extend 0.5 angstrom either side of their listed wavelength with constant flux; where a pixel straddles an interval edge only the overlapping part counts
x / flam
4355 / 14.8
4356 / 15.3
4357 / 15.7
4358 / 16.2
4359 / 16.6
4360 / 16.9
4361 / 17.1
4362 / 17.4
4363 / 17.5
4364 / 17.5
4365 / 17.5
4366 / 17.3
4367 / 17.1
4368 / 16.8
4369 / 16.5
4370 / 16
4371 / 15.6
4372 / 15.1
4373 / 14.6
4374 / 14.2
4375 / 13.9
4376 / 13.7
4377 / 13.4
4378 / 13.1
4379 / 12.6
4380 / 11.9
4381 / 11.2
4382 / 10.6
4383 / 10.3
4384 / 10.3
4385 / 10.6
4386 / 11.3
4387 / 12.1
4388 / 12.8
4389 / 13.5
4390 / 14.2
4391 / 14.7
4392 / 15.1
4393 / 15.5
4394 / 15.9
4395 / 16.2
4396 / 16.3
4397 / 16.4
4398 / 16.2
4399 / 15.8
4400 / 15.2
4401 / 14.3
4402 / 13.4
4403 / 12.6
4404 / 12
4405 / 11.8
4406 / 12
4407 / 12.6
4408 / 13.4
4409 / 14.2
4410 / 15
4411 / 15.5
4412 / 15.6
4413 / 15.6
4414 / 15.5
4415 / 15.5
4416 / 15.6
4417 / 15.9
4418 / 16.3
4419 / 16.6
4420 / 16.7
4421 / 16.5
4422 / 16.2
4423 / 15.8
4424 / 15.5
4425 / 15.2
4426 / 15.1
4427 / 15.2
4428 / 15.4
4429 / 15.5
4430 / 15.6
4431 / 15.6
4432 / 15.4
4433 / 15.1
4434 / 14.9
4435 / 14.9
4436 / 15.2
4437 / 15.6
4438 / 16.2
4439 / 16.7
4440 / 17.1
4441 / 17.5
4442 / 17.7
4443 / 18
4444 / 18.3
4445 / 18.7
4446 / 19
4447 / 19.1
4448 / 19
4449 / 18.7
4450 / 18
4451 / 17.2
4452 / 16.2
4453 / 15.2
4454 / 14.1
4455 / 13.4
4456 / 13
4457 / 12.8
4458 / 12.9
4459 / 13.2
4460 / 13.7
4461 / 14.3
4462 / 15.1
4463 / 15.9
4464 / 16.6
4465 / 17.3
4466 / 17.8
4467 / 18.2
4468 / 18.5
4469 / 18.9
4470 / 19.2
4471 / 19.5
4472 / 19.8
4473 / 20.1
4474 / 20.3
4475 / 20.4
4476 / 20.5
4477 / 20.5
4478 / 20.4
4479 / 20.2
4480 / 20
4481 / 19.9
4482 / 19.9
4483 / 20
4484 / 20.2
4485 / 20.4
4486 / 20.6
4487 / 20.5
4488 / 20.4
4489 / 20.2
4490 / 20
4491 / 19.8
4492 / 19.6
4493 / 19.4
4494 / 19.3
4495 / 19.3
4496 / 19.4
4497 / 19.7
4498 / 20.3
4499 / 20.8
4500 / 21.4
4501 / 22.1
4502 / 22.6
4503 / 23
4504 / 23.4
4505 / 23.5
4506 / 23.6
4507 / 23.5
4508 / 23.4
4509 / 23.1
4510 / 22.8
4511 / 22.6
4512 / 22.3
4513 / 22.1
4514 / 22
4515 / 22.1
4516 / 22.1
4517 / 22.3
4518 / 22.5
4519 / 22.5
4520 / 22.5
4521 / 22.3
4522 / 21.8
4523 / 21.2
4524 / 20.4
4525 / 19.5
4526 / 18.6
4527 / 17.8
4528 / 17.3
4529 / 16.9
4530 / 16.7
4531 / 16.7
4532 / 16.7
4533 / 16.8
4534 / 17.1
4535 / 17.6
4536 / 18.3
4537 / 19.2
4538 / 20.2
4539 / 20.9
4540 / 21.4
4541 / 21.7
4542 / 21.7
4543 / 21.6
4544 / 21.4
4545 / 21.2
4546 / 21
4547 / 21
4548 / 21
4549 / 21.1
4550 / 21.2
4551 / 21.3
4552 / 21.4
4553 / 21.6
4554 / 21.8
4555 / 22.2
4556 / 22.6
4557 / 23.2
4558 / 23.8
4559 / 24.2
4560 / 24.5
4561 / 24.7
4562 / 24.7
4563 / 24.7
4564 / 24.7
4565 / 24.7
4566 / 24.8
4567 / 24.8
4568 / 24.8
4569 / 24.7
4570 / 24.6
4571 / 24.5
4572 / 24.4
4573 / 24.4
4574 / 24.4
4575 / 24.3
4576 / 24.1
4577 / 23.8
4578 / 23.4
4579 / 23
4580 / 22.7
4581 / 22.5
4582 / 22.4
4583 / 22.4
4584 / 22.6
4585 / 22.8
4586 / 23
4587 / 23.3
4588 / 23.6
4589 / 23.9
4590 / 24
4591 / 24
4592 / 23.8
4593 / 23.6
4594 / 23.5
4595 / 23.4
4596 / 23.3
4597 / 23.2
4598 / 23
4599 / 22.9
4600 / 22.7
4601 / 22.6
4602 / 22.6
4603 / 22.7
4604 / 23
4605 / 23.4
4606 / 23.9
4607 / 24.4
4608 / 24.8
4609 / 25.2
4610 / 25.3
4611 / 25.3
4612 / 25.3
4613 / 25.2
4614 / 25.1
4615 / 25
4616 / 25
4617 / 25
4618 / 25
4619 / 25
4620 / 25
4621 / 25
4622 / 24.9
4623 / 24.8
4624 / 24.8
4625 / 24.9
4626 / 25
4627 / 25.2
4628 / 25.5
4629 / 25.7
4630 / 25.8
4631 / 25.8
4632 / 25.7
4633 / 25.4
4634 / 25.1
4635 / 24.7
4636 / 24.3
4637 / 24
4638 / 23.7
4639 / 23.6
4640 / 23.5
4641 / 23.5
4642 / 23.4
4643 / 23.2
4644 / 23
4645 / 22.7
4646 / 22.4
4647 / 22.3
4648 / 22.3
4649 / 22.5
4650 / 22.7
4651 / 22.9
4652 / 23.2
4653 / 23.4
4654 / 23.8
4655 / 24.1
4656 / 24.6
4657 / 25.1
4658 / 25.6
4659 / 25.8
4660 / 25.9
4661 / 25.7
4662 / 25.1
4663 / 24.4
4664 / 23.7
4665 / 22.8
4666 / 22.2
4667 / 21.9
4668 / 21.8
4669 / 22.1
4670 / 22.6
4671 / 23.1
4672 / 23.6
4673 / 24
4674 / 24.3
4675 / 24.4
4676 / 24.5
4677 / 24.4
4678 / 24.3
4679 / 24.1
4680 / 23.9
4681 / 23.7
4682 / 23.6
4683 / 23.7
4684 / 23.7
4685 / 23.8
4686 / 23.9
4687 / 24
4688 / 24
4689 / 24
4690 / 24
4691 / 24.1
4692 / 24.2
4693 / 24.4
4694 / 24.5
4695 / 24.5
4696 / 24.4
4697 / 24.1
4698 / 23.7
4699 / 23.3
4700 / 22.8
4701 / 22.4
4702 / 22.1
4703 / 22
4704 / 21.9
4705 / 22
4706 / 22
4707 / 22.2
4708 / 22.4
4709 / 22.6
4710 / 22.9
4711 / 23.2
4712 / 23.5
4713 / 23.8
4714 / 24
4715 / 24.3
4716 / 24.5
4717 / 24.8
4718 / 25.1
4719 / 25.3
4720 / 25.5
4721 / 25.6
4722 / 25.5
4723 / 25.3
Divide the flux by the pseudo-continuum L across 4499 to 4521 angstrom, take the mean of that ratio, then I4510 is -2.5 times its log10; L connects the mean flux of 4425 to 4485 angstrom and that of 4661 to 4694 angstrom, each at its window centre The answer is -0.20 mag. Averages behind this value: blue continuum 17.2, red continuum 23.7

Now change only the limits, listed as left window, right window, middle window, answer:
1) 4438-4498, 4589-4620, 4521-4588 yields 0.01 mag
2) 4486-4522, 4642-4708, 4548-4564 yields -0.03 mag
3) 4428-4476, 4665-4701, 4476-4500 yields -0.13 mag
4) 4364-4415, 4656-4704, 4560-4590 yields -0.18 mag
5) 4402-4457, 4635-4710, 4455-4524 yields -0.13 mag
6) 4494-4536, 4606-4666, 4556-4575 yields -0.10 mag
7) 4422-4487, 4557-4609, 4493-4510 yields -0.11 mag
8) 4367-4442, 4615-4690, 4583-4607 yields -0.07 mag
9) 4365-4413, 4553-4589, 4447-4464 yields 0.15 mag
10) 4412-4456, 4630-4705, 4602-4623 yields -0.12 mag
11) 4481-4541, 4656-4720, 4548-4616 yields -0.08 mag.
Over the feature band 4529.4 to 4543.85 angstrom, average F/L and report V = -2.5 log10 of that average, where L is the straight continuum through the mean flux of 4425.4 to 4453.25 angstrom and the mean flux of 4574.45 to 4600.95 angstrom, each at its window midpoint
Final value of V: 0.10 mag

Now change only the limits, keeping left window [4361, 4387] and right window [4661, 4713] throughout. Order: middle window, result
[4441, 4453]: -0.103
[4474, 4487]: -0.166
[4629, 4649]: -0.089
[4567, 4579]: -0.205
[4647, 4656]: -0.035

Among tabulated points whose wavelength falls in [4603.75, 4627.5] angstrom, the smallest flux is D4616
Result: 23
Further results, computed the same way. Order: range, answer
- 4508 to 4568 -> 16.7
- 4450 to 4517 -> 12.8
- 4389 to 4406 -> 11.8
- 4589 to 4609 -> 22.6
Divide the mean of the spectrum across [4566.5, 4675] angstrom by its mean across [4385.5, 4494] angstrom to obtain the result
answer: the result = 1.45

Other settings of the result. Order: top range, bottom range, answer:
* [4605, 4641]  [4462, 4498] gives 1.28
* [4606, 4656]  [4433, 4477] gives 1.44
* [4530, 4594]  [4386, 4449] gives 1.45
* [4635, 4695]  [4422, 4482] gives 1.40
